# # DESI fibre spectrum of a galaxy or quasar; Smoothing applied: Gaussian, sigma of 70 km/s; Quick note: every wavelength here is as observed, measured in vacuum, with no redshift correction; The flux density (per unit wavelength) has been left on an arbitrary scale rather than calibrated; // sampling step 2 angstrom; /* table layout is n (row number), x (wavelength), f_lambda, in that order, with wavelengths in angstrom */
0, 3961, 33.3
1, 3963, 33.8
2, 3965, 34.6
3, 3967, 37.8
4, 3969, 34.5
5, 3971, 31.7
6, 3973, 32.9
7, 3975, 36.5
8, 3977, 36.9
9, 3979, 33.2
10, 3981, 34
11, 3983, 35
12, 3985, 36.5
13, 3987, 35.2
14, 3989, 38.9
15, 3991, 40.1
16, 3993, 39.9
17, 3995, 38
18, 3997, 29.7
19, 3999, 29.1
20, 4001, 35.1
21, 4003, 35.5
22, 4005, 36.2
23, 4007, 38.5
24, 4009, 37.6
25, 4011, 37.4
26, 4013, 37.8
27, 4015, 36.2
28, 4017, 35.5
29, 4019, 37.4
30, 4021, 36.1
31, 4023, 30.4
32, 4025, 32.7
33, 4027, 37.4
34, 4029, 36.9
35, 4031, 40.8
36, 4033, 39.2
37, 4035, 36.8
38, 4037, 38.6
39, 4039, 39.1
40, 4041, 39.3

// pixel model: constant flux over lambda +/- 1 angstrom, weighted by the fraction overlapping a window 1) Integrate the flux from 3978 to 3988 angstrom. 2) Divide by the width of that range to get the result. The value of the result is 34.8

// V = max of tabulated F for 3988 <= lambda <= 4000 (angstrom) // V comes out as 40.1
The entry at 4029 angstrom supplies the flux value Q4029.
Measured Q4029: 36.9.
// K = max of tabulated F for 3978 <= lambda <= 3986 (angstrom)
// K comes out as 36.5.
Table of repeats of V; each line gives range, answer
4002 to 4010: 38.5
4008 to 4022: 37.8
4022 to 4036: 40.8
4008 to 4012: 37.6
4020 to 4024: 36.1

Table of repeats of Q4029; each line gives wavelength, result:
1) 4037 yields 38.6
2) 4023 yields 30.4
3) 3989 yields 38.9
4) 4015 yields 36.2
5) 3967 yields 37.8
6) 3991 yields 40.1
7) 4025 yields 32.7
